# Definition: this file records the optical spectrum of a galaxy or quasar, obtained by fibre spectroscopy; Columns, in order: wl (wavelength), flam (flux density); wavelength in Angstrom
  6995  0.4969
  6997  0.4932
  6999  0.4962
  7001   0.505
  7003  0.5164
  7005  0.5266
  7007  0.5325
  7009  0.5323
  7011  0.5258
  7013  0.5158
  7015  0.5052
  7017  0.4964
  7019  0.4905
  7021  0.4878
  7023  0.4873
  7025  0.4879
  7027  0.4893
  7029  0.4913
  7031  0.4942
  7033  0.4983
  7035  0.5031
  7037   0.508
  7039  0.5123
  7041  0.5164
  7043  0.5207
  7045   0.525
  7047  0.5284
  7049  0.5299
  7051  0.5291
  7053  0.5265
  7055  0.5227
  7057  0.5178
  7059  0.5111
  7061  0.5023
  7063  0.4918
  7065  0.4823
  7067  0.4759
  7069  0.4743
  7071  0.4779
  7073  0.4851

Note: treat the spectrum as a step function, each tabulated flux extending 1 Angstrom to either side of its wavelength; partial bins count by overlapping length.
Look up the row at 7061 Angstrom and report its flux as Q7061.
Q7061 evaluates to 0.5023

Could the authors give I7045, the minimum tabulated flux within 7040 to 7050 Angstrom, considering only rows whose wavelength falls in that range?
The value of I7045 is 0.5164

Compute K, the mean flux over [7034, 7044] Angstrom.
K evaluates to 0.512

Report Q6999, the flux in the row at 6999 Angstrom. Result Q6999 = 0.4962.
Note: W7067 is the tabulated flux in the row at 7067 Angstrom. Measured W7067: 0.4759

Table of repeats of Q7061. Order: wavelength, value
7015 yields 0.5052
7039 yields 0.5123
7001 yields 0.505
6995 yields 0.4969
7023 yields 0.4873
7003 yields 0.5164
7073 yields 0.4851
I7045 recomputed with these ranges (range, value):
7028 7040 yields 0.4913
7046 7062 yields 0.5023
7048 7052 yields 0.5291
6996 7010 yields 0.4932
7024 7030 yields 0.4879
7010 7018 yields 0.4964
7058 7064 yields 0.4918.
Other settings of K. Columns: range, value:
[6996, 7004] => 0.503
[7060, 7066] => 0.492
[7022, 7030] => 0.489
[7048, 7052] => 0.53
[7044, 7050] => 0.528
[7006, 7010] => 0.532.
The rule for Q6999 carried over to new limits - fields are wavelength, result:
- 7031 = 0.4942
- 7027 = 0.4893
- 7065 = 0.4823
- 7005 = 0.5266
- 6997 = 0.4932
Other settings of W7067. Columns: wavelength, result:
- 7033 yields 0.4983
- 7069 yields 0.4743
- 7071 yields 0.4779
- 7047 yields 0.5284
